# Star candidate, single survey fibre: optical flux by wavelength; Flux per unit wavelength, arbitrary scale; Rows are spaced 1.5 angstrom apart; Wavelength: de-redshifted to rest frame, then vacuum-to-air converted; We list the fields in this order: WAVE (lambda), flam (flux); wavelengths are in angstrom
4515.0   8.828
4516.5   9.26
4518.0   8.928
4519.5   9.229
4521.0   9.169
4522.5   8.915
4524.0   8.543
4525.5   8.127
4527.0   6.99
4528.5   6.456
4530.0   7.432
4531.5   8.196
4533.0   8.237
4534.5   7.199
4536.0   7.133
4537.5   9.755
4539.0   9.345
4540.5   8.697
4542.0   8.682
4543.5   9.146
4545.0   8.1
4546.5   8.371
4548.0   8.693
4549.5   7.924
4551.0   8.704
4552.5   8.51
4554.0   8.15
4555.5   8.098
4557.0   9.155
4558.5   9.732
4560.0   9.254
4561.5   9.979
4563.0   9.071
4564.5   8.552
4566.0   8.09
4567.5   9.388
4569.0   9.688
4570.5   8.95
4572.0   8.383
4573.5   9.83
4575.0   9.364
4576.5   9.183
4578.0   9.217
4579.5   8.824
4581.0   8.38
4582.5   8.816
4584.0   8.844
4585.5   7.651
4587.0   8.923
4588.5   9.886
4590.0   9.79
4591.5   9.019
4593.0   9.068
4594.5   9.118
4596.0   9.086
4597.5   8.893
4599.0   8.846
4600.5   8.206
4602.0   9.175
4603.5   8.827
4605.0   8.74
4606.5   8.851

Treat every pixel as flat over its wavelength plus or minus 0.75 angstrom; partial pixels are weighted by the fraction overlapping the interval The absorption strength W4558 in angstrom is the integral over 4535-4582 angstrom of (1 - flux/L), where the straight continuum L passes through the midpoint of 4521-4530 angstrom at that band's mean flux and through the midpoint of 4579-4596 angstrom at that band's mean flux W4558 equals -2.2 angstrom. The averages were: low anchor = 7.89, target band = 8.84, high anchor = 8.95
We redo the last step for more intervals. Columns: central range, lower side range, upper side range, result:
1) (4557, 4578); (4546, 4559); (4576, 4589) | -1.2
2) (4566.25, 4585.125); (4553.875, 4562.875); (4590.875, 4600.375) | 0.1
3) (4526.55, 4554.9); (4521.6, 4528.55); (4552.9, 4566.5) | 0.6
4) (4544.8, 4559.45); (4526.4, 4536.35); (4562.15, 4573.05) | -0.5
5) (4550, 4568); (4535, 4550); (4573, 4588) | -0.3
